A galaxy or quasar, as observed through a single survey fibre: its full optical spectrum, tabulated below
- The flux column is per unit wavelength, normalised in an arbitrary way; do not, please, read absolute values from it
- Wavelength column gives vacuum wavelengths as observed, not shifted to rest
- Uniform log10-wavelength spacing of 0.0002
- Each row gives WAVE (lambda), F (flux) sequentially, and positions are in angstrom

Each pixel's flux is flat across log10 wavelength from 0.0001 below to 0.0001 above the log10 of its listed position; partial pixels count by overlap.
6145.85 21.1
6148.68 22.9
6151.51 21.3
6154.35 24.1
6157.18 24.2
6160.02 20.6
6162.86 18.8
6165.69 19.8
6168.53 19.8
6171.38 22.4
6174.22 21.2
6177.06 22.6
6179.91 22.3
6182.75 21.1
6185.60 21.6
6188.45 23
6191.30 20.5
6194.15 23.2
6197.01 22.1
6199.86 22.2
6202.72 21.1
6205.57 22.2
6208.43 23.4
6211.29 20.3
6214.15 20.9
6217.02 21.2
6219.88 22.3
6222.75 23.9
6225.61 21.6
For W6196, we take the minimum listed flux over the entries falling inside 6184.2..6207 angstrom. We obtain 20.5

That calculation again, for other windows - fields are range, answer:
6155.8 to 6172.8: 18.8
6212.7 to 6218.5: 20.9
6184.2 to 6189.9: 21.6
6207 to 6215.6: 20.3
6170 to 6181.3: 21.2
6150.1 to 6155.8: 21.3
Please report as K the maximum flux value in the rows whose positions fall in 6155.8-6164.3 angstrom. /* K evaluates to 24.2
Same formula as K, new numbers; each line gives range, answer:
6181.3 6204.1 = 23.2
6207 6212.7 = 23.4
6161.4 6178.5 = 22.6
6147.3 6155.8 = 24.1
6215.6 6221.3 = 22.3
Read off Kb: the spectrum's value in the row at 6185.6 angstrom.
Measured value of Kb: 21.6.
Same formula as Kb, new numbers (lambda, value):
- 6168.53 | 19.8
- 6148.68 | 22.9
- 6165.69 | 19.8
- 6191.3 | 20.5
